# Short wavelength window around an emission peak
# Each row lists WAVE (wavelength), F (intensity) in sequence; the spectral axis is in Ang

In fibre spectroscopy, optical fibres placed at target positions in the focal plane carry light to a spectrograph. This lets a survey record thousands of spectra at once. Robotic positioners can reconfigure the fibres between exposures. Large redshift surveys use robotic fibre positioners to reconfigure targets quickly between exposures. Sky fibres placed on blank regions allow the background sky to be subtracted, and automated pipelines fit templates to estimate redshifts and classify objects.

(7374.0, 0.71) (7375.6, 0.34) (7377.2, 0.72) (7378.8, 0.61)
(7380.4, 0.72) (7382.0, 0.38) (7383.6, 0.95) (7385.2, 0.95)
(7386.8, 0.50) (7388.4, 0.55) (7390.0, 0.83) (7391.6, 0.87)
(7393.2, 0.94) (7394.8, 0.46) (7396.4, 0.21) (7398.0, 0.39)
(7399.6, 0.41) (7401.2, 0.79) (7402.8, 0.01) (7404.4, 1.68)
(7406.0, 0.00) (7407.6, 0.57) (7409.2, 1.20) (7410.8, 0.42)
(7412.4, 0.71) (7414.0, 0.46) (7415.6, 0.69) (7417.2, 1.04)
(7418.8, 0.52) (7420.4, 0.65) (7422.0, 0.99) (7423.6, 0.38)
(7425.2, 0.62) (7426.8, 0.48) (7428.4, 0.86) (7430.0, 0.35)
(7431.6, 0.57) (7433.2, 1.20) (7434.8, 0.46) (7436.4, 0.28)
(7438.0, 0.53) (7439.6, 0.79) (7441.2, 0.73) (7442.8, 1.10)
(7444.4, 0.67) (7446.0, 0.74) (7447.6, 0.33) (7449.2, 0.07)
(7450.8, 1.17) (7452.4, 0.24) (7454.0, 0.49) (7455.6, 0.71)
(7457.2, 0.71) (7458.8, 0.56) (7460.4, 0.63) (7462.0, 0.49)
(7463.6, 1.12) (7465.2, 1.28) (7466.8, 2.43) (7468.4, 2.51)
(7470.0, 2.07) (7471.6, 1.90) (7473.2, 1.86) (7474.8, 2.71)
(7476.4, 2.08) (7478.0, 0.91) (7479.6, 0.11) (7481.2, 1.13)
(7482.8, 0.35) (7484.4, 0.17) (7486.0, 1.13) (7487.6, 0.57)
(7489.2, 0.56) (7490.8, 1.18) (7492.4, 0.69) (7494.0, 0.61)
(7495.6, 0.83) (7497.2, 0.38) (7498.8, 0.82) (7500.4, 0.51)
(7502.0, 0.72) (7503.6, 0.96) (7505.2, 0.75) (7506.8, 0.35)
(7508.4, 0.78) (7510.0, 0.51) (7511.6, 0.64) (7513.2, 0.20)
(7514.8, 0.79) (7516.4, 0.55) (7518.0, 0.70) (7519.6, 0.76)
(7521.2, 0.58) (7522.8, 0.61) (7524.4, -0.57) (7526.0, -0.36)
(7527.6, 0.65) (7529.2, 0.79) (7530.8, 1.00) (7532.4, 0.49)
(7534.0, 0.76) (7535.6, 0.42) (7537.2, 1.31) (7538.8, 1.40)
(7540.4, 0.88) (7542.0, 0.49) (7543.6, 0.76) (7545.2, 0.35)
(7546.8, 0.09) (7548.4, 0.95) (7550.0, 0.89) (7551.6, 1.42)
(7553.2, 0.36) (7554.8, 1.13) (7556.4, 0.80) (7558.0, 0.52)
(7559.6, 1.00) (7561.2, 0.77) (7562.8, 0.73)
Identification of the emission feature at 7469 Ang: [O II]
